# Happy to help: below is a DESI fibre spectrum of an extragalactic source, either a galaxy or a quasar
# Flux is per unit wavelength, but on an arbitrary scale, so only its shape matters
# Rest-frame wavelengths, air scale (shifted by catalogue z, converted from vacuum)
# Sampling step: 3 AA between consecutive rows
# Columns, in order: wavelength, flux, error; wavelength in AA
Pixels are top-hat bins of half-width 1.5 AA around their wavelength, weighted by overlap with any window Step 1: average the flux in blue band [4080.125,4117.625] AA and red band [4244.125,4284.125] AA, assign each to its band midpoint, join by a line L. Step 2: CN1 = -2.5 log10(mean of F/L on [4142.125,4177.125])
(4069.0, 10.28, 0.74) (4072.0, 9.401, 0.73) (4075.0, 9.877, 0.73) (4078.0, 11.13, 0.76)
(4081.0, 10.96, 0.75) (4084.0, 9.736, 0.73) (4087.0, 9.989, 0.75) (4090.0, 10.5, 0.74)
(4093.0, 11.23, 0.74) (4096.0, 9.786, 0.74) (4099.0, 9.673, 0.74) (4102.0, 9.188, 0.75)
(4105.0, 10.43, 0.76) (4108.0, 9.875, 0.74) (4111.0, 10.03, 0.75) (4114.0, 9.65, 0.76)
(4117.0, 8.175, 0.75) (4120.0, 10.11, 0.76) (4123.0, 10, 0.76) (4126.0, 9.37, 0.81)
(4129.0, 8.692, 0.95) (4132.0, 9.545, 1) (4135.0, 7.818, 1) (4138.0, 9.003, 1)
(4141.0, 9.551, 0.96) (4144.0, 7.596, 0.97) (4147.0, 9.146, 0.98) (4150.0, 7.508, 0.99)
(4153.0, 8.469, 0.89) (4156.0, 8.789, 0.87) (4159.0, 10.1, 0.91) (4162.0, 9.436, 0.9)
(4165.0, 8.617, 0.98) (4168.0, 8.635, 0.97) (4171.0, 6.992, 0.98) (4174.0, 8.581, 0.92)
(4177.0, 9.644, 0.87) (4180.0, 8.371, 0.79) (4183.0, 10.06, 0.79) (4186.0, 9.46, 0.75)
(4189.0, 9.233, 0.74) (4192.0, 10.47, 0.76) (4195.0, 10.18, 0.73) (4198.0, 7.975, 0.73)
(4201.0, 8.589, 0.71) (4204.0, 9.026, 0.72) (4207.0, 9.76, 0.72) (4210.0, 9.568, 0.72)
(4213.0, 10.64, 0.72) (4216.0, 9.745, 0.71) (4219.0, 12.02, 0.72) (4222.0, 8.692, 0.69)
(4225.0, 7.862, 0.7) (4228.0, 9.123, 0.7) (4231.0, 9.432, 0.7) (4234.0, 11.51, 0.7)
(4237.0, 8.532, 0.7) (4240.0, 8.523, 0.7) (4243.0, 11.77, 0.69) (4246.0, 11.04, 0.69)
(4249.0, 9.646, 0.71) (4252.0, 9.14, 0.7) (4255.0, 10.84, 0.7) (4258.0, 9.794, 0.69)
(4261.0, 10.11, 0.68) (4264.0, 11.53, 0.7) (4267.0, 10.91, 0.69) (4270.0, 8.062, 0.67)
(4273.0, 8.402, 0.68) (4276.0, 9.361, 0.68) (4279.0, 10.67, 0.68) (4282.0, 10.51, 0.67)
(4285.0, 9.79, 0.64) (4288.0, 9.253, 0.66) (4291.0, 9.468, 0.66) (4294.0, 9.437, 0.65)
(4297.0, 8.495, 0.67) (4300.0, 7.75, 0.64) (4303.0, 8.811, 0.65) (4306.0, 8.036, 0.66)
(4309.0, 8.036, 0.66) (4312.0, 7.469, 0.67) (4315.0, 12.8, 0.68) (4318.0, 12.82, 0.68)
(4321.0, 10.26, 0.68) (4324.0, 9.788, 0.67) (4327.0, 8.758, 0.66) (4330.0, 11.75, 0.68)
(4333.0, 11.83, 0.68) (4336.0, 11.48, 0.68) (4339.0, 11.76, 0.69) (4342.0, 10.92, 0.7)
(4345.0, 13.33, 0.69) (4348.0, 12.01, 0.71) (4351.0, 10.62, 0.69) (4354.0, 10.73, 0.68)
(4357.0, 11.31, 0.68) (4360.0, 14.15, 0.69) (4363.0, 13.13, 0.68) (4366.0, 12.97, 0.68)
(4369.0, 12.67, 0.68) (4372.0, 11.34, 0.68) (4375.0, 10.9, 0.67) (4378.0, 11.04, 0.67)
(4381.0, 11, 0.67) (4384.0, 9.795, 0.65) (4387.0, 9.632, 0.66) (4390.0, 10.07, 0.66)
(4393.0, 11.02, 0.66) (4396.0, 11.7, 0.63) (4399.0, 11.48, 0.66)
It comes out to 0.16 mag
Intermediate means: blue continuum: 9.96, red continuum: 10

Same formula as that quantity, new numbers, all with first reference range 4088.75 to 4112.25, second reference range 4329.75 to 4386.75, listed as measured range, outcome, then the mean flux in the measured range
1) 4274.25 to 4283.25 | 0.11 mag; 10.1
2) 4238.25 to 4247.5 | 0.06 mag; 10.4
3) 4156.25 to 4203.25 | 0.17 mag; 9.08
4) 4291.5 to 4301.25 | 0.29 mag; 8.67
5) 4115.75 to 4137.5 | 0.13 mag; 9.11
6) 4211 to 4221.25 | 0.02 mag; 10.6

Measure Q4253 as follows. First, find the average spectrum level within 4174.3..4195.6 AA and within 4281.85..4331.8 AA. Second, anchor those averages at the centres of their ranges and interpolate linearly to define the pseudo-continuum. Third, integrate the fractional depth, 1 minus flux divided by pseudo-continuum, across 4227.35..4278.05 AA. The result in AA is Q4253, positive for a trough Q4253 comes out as -1.7 AA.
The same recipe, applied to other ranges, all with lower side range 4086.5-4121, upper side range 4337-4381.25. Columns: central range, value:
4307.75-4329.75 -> 2.8 AA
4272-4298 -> 4.1 AA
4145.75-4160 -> 2.1 AA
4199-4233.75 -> 3.9 AA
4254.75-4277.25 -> 2.7 AA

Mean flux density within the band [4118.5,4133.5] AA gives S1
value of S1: 9.54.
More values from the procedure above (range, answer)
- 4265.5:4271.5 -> 9.49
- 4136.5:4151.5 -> 8.56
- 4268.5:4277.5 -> 8.61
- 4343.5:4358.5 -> 11.6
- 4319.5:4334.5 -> 10.5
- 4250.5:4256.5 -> 9.99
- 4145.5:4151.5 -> 8.33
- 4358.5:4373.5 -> 12.9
